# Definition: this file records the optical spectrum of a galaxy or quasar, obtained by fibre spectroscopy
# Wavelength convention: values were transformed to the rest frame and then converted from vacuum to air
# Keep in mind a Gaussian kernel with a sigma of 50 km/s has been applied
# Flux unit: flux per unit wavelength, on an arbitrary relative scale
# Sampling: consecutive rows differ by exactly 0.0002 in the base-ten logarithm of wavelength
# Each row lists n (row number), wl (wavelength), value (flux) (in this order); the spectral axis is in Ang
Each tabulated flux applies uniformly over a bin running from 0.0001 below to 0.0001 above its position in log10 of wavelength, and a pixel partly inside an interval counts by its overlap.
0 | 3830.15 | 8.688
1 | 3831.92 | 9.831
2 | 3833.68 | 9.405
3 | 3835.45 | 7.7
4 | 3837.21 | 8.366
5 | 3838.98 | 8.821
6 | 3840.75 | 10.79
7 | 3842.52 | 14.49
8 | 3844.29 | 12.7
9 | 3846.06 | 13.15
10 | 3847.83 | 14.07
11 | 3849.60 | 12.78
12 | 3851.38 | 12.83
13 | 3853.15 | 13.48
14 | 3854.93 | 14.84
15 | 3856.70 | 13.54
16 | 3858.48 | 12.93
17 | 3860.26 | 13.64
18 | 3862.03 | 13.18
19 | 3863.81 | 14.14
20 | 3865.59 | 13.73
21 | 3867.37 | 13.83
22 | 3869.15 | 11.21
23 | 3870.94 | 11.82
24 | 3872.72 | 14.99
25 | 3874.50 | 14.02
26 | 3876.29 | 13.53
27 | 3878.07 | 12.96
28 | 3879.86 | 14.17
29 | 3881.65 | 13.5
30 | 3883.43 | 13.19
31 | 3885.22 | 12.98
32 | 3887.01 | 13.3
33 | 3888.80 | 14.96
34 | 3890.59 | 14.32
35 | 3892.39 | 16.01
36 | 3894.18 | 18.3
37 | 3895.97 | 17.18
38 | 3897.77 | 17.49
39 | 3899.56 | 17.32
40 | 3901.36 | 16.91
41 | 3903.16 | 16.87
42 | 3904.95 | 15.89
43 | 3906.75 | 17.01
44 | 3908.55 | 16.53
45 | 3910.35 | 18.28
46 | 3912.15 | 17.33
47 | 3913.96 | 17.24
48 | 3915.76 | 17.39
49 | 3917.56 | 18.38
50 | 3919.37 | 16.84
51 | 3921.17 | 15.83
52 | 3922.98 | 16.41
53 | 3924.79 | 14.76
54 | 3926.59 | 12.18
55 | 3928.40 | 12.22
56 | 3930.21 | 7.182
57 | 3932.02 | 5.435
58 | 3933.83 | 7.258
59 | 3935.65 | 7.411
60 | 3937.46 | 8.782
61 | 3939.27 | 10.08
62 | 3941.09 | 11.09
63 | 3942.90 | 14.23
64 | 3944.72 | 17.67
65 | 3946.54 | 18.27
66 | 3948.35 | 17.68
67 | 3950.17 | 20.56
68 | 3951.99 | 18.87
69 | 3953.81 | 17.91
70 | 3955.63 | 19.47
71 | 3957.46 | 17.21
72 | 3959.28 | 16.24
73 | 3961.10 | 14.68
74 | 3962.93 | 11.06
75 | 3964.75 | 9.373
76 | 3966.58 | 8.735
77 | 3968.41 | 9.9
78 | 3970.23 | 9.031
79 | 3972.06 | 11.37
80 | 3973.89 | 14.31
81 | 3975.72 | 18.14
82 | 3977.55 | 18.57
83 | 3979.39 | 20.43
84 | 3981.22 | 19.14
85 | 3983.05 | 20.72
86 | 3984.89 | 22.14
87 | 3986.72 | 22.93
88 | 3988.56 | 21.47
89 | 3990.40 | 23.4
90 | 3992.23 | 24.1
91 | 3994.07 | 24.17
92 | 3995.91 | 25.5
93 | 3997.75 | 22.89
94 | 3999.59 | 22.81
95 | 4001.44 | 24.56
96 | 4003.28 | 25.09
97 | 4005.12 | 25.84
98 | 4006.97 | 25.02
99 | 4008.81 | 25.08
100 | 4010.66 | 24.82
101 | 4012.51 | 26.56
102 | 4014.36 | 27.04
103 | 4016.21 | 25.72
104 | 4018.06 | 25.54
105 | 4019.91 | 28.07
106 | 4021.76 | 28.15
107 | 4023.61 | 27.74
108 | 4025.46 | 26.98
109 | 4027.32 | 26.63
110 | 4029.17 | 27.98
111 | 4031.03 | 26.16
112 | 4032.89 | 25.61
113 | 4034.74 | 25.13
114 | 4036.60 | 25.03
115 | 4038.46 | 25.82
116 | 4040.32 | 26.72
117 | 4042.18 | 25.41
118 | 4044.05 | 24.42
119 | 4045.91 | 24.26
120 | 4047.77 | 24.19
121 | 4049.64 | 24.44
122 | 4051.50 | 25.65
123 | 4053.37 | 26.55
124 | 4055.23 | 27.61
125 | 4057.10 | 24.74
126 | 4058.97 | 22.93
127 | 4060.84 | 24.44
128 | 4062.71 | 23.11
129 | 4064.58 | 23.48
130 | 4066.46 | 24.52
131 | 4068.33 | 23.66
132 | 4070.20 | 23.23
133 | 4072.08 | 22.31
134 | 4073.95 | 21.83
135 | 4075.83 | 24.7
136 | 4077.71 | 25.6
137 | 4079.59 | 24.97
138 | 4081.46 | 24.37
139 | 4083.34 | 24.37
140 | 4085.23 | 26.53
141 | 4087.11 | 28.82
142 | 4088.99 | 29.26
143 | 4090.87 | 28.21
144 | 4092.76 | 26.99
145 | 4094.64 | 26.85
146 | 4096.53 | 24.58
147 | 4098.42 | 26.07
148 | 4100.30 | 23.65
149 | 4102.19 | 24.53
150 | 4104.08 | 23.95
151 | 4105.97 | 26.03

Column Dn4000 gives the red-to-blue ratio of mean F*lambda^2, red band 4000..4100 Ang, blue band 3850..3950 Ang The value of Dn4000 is 1.93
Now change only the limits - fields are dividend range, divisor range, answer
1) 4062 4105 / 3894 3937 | 1.85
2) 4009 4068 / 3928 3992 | 1.76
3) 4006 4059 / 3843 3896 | 2.04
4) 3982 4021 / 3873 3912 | 1.67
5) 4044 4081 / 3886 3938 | 1.79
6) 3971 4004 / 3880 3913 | 1.39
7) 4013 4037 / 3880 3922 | 1.75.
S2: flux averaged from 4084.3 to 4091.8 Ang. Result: 28.2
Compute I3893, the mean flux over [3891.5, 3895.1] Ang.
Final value 17.2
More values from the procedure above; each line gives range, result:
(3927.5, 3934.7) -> 8.03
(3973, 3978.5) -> 17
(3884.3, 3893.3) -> 14.3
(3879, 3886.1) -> 13.5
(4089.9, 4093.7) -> 27.6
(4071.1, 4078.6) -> 23.6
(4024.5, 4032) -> 26.9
